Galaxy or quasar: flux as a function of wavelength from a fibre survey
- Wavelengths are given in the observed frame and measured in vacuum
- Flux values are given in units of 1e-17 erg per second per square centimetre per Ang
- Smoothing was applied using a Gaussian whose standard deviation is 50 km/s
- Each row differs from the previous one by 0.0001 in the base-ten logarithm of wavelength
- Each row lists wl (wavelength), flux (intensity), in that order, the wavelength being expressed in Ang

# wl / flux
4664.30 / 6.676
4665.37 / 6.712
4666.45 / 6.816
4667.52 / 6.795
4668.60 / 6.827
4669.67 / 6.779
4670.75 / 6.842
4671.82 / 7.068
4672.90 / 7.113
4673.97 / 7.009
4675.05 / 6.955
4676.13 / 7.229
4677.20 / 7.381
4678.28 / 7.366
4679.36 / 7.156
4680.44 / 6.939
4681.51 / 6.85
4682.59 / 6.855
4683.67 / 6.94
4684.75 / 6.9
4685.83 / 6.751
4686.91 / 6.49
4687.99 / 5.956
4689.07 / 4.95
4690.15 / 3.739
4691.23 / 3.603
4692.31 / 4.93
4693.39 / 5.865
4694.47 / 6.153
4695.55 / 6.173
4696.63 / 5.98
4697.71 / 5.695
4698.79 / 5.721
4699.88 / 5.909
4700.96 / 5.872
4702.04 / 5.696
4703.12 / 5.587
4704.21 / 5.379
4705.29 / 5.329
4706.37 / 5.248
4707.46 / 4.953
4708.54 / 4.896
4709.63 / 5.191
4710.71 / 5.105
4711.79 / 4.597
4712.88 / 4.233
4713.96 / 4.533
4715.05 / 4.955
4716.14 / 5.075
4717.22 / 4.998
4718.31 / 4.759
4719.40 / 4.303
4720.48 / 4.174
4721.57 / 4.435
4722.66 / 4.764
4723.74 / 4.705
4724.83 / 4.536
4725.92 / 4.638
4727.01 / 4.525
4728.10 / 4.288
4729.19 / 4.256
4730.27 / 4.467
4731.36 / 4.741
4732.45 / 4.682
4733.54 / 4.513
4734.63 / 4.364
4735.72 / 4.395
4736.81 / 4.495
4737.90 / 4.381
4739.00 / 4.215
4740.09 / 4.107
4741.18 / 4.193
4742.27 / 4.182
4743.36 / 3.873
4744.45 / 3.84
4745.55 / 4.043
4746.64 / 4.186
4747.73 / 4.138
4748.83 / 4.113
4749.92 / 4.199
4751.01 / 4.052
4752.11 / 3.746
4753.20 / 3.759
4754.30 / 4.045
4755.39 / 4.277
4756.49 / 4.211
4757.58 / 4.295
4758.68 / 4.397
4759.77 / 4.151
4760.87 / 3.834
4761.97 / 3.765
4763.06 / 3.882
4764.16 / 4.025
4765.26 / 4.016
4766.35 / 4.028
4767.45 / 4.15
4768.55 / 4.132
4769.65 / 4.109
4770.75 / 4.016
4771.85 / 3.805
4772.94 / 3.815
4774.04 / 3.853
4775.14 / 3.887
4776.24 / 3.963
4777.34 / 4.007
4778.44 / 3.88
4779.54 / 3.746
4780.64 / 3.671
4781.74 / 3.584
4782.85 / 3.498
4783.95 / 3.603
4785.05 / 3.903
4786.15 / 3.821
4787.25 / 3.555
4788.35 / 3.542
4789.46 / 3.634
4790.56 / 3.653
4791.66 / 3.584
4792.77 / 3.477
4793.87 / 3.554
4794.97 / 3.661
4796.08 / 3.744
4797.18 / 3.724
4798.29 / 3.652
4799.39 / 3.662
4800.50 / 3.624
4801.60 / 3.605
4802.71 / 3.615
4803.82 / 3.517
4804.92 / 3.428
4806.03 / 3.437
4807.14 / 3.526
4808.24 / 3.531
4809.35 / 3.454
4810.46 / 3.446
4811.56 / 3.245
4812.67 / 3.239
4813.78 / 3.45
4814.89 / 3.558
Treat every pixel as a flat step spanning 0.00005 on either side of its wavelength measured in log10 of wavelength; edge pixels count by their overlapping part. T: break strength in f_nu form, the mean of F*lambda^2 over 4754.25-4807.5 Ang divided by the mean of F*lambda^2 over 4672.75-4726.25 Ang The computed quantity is 0.7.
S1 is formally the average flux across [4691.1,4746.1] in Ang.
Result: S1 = 4.82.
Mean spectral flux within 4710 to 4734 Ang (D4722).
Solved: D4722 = 4.61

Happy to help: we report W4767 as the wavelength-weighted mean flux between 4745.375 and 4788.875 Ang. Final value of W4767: 3.94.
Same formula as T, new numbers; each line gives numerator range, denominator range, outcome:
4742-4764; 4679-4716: 0.74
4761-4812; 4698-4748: 0.81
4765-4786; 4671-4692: 0.62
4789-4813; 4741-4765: 0.89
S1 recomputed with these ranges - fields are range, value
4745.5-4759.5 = 4.12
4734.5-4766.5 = 4.1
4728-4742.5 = 4.39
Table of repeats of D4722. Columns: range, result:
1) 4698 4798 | 4.28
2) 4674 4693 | 6.31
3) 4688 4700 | 5.35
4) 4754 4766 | 4.08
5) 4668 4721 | 5.82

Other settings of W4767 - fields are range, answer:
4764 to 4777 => 3.98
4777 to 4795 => 3.67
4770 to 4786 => 3.81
